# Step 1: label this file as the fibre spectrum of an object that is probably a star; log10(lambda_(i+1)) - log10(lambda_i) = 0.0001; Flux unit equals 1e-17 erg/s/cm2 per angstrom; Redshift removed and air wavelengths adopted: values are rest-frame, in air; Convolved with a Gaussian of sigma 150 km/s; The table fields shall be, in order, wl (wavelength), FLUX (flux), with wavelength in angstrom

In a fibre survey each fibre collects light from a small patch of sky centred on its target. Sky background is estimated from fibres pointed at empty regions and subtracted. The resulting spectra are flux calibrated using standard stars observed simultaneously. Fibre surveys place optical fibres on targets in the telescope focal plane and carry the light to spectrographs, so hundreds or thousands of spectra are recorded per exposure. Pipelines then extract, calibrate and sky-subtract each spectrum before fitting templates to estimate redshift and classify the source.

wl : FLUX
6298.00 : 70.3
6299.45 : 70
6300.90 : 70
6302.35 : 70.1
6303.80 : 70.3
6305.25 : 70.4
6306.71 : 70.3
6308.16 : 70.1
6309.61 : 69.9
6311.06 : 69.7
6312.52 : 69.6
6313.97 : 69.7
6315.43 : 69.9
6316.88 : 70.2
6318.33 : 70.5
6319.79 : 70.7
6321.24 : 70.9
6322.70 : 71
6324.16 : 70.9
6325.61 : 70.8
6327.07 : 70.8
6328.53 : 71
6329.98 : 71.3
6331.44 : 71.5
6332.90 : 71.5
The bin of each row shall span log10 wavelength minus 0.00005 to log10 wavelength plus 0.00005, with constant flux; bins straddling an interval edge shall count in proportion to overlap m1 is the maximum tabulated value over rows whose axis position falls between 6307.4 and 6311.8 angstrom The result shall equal 70.1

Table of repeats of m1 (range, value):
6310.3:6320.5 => 70.7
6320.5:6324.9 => 71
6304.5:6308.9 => 70.4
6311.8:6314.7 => 69.7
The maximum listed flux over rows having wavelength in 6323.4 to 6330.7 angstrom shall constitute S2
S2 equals 71.3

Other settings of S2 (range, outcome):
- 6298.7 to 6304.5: 70.3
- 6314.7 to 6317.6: 70.2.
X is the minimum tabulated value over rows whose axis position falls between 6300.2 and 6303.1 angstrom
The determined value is 70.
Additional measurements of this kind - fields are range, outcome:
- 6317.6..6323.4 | 70.5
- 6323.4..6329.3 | 70.8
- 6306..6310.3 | 69.9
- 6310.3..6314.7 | 69.6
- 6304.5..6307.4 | 70.3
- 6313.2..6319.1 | 69.7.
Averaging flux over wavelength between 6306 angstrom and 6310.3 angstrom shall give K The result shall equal 70.2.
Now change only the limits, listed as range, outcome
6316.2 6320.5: 70.5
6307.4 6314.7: 69.8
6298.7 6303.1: 70.1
